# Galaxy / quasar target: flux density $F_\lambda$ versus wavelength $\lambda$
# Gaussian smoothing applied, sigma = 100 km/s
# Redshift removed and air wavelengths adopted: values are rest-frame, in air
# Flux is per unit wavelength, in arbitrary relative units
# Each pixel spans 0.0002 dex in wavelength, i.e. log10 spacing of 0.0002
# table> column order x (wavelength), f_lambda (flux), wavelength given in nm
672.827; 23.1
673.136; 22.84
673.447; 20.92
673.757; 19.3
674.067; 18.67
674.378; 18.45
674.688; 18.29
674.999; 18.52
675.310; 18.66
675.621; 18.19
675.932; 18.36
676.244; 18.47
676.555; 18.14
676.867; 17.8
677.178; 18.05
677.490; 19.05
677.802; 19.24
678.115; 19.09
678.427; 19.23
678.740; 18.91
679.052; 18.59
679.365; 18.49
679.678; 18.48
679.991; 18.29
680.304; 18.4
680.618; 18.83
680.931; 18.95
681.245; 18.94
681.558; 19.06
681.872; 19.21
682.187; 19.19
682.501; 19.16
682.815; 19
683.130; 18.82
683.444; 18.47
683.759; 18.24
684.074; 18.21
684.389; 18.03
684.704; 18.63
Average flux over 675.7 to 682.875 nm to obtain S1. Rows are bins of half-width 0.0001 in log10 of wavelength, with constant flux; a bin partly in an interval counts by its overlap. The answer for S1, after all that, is 18.7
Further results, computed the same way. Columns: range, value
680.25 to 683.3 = 19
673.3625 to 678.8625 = 18.7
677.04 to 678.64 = 18.9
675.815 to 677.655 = 18.3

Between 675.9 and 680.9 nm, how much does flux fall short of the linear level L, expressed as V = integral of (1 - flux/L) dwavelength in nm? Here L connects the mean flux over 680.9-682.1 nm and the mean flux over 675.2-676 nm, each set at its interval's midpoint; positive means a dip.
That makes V 0.03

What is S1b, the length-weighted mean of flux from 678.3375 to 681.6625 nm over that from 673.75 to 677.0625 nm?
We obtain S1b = 1.02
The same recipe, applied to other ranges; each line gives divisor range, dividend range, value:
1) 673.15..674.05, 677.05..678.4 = 0.93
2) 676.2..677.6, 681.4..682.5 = 1.05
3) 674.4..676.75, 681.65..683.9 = 1.03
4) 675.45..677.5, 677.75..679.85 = 1.03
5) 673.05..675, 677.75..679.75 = 0.97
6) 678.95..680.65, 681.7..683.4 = 1.03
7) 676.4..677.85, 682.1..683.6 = 1.03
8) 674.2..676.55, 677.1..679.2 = 1.03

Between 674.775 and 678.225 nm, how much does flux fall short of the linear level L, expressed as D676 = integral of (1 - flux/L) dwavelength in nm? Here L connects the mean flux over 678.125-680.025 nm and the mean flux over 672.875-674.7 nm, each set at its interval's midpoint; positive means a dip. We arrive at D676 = 0.156 nm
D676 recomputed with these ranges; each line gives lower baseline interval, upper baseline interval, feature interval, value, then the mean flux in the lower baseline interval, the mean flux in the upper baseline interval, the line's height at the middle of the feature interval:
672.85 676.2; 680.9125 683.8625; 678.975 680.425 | 0.05 nm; 19.3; 18.9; 19.1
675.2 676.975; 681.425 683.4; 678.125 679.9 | -0.01 nm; 18.3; 19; 18.6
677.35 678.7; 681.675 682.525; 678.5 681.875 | 0.07 nm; 19.1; 19.2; 19.1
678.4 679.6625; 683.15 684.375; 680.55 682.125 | -0.04 nm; 18.7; 18.3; 18.5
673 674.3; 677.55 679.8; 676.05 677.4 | 0.09 nm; 20.3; 18.9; 19.4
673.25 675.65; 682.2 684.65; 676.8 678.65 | 0.00 nm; 19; 18.6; 18.8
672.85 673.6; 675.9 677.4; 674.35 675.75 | 0.11 nm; 22.1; 18.2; 20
